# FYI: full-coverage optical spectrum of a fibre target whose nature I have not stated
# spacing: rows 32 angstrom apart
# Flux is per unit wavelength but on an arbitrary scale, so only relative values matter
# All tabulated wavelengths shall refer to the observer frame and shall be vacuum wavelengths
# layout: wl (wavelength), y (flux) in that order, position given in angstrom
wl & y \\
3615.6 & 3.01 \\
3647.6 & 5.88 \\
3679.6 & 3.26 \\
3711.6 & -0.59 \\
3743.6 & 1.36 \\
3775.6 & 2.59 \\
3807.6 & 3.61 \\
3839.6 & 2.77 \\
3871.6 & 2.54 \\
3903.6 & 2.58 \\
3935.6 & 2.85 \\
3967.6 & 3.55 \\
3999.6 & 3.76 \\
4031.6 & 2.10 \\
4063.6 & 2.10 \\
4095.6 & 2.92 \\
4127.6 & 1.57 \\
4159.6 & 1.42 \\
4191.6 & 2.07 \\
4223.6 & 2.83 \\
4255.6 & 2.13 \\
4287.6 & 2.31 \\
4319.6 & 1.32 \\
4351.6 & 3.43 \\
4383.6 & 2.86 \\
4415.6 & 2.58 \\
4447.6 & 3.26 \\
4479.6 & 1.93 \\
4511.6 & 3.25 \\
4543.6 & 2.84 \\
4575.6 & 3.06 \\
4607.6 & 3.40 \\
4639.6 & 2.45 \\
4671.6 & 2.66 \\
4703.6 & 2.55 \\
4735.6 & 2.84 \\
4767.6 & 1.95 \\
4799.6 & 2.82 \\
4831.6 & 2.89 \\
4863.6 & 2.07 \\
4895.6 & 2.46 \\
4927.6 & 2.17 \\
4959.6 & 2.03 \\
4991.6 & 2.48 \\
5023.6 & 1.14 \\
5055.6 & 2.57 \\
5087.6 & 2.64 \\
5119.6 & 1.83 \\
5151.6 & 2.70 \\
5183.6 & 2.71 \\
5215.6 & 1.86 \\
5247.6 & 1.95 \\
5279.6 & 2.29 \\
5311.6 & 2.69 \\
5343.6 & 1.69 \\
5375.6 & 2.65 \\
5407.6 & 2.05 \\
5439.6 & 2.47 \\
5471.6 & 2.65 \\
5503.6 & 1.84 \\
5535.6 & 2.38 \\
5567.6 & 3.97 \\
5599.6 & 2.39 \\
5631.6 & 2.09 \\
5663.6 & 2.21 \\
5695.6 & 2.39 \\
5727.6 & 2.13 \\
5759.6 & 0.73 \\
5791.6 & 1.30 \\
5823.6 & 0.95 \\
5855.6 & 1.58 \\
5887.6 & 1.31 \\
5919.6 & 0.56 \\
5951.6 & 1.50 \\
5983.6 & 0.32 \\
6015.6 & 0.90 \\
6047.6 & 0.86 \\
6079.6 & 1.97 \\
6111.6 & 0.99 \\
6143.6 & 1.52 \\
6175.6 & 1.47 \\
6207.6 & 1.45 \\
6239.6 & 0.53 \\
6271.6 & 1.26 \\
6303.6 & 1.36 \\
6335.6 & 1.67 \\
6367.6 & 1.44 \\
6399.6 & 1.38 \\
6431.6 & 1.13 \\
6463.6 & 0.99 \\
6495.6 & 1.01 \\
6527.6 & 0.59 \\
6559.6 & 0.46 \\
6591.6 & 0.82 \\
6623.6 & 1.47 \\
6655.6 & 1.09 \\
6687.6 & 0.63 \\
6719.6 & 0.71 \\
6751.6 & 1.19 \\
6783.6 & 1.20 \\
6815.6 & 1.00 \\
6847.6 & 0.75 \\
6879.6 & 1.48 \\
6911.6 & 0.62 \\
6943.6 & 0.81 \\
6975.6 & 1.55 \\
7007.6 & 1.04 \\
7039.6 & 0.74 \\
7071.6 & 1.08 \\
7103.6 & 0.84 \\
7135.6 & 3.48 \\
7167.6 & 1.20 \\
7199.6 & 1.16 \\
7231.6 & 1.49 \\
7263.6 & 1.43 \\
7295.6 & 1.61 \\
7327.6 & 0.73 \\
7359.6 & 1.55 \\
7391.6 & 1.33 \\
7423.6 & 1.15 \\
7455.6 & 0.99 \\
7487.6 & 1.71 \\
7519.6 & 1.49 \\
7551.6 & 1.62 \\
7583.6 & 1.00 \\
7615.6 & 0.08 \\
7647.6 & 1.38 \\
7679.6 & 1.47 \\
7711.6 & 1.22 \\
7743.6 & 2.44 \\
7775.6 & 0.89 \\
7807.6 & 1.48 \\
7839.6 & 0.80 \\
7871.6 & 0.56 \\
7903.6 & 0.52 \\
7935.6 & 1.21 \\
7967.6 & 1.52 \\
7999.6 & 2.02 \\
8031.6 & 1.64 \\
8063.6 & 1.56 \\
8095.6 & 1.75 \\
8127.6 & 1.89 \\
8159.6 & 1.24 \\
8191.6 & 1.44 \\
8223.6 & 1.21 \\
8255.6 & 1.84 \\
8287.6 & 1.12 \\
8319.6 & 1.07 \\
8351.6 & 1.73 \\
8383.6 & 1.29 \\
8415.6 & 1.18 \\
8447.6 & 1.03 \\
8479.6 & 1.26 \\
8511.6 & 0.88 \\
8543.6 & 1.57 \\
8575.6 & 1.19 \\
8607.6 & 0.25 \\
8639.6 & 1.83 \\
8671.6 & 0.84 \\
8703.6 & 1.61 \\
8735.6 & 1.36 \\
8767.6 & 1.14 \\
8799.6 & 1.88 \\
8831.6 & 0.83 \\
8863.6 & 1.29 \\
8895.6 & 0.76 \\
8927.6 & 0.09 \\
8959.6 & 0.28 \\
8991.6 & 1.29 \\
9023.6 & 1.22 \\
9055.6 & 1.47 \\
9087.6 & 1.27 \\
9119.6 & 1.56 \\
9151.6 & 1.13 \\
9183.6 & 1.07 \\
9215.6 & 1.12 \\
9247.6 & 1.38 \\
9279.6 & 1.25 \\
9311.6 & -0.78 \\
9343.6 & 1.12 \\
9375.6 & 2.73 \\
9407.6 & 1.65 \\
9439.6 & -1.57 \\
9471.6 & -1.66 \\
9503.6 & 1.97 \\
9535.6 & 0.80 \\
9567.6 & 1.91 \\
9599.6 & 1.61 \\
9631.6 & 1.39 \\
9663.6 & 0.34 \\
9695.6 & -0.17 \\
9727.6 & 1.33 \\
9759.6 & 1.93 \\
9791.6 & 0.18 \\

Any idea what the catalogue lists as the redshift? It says 0.912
